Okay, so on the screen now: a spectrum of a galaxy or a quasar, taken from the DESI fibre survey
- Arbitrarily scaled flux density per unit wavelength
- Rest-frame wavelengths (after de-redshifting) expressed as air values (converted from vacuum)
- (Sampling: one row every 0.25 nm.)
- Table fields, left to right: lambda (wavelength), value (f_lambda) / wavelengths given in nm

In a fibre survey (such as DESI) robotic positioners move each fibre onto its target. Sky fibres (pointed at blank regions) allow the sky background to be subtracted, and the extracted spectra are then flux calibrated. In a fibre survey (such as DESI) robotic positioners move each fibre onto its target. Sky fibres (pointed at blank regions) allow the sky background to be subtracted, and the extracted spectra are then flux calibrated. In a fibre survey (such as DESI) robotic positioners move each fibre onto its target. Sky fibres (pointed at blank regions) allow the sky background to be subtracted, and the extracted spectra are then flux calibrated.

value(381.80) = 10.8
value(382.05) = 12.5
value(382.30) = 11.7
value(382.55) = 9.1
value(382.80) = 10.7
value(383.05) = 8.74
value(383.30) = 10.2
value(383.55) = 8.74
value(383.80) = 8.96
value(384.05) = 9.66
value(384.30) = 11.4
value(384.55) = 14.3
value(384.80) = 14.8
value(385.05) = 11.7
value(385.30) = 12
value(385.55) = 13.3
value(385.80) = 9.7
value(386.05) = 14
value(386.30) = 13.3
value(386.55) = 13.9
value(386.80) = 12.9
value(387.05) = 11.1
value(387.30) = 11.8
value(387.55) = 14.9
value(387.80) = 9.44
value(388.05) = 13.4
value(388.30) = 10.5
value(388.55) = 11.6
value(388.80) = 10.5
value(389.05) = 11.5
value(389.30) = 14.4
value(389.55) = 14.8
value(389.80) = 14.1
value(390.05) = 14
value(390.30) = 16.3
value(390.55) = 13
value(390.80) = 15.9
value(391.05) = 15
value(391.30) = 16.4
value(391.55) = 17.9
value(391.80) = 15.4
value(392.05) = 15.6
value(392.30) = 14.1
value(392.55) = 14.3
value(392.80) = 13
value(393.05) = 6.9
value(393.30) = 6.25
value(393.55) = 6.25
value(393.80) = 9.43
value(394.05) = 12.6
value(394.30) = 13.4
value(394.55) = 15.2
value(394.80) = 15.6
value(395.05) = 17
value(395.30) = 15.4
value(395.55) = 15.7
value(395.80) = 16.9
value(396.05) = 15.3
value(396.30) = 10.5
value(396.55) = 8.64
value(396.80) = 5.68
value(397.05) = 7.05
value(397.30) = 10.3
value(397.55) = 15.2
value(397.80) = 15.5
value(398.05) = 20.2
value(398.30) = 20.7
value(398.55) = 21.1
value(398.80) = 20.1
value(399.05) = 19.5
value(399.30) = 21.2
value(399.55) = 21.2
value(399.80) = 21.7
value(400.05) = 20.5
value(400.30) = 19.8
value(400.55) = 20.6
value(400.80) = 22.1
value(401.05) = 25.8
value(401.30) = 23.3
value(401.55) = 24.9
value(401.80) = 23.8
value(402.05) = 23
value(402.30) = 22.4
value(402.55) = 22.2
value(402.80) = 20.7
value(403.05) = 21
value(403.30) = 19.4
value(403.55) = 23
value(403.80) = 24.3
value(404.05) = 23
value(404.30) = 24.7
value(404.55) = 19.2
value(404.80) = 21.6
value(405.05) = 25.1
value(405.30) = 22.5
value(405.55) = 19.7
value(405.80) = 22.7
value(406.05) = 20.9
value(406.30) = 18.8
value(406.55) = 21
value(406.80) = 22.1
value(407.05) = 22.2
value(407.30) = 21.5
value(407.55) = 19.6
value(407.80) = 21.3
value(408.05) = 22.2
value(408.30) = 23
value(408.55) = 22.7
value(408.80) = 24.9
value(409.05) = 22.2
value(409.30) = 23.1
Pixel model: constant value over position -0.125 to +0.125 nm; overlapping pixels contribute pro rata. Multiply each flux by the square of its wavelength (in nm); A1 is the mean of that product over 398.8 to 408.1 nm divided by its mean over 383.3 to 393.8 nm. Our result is 1.88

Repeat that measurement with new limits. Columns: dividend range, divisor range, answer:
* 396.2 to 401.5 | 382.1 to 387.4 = 1.66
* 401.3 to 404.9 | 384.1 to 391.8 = 1.82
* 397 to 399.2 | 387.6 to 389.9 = 1.45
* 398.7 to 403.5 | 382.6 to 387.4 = 2.04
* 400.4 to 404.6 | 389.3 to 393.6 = 1.75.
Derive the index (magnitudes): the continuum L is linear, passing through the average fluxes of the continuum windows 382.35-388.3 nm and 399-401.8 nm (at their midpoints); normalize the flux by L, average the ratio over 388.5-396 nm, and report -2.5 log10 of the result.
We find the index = 0.19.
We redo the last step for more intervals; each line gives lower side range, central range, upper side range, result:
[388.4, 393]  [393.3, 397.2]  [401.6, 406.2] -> 0.36 mag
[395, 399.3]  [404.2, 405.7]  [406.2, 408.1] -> -0.12 mag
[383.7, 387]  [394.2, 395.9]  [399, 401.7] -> 0.19 mag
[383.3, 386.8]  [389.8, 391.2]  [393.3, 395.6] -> -0.18 mag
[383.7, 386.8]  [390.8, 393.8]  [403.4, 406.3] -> 0.22 mag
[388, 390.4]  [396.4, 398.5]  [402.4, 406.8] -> 0.33 mag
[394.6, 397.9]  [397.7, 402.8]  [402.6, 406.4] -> -0.24 mag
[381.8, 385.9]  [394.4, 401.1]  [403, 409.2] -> 0.07 mag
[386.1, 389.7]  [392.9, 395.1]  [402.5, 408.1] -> 0.37 mag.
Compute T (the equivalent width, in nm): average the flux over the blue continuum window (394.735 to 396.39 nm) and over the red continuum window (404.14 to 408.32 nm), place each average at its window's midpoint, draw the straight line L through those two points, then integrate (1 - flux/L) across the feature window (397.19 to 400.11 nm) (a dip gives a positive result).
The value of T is -0.300 nm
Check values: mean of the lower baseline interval 15.3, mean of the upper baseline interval 21.6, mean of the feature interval 18.9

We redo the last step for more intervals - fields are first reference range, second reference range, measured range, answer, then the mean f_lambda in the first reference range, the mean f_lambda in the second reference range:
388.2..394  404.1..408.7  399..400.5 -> -0.23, 12.9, 21.7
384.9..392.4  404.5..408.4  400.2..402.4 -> -0.43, 13.4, 21.5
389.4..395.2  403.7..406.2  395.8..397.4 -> 0.61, 13.6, 22.3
